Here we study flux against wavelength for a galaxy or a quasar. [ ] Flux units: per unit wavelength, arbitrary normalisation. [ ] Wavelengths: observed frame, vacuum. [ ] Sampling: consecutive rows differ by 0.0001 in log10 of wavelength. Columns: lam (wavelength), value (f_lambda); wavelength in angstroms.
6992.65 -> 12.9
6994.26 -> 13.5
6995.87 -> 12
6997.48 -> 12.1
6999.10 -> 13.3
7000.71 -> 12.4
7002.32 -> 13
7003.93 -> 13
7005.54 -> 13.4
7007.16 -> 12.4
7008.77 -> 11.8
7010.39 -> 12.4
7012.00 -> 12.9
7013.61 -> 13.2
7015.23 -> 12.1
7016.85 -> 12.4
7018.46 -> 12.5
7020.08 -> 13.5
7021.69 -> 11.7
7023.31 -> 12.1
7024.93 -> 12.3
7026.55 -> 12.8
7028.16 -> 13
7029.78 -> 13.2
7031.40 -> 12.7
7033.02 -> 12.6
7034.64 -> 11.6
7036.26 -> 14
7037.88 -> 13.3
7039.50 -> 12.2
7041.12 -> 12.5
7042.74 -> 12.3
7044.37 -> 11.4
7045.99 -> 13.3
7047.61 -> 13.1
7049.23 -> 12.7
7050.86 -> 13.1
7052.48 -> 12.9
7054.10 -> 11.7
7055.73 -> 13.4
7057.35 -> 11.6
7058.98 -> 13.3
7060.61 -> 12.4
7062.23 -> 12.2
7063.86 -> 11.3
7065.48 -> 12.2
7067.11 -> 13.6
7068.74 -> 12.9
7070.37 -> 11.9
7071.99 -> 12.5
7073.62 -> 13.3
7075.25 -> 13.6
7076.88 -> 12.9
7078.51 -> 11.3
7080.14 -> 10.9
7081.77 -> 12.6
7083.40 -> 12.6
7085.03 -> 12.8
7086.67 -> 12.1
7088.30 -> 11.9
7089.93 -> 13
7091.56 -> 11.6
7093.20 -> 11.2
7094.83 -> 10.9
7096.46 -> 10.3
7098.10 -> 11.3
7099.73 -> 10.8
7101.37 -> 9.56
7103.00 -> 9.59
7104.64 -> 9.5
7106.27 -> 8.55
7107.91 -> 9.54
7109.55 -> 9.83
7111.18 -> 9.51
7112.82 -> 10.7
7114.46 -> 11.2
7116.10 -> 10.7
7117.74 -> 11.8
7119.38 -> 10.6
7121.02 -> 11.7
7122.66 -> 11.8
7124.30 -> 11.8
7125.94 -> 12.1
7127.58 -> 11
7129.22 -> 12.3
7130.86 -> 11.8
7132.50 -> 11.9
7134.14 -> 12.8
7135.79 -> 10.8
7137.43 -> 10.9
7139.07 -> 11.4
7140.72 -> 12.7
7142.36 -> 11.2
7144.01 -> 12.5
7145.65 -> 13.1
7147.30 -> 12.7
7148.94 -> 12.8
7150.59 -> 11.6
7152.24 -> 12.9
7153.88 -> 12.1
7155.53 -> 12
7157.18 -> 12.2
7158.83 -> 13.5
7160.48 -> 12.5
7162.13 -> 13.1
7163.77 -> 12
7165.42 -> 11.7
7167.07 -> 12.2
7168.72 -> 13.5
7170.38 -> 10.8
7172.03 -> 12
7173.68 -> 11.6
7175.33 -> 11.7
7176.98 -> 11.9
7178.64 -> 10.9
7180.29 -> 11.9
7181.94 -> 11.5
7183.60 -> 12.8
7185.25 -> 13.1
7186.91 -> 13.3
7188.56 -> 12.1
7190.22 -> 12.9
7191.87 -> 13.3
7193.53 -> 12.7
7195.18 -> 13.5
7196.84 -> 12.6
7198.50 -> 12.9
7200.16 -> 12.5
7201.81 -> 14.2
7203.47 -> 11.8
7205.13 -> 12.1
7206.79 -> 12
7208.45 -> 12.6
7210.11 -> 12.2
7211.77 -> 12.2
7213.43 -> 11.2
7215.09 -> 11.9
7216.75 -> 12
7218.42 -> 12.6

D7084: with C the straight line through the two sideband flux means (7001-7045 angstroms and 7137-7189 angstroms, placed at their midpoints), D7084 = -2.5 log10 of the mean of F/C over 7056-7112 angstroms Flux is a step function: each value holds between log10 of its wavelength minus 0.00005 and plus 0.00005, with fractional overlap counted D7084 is 0.08 mag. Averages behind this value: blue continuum 12.6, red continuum 12.2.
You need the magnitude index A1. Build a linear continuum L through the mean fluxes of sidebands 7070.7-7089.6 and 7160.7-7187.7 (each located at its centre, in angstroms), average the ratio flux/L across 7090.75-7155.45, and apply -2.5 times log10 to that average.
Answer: 0.093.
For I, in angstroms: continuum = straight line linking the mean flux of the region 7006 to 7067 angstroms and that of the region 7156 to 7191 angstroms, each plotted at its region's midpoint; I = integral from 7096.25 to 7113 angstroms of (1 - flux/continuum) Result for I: 3.4 angstroms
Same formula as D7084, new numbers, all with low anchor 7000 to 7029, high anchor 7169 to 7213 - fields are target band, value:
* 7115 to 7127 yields 0.088 mag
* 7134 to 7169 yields 0.014 mag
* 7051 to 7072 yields 0.006 mag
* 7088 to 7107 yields 0.172 mag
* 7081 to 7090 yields 0.004 mag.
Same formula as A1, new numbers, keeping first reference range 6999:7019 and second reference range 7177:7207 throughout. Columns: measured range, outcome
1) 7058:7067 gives 0.02 mag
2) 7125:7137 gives 0.07 mag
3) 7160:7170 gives 0.01 mag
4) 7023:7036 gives 0.00 mag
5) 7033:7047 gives 0.01 mag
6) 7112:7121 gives 0.14 mag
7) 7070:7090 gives 0.02 mag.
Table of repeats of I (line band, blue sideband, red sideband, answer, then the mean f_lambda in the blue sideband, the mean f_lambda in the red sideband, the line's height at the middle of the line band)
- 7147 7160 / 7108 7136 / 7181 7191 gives -0.6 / 11.3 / 12.6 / 11.9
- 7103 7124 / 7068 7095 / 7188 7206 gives 3.3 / 12.3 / 12.8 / 12.4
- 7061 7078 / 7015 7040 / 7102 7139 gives -1.1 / 12.6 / 10.9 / 11.9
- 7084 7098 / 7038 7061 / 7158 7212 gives 0.9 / 12.6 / 12.4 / 12.5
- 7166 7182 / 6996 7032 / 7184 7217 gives 1.0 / 12.6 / 12.6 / 12.6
